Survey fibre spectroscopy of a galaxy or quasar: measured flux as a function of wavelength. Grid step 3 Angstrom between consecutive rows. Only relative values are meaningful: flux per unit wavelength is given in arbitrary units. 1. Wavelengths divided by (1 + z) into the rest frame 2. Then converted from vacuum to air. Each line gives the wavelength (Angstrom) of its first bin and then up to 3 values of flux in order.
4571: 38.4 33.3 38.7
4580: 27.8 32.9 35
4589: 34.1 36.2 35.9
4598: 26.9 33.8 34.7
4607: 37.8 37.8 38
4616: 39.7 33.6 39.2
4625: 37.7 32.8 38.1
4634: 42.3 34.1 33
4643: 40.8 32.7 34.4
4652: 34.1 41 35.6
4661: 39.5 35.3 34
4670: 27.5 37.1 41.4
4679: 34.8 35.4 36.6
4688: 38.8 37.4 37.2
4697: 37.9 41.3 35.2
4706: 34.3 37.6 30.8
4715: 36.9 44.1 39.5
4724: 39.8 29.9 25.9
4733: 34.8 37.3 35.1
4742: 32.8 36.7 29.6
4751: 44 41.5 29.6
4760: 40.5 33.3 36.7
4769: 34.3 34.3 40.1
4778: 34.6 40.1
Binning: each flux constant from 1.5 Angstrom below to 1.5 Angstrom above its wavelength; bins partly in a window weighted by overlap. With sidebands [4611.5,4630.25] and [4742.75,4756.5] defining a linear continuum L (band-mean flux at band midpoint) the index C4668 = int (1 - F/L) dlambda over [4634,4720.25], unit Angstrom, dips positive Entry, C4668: 1.0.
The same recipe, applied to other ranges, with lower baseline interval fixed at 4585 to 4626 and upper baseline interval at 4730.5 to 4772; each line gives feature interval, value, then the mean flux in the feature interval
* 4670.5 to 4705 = -1.5 Angstrom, 37.2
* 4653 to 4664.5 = -0.7 Angstrom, 37.9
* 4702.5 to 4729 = -0.5 Angstrom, 36.3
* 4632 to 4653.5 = -0.2 Angstrom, 36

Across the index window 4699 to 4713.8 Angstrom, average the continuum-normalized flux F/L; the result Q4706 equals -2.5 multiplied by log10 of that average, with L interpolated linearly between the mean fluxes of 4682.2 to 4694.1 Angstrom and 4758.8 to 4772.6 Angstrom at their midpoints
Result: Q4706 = 0.04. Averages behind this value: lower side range 37.3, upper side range 35.8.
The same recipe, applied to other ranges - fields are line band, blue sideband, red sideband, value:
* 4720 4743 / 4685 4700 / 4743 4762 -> 0.09 mag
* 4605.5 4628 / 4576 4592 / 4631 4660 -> -0.06 mag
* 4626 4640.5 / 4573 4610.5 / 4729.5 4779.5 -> -0.06 mag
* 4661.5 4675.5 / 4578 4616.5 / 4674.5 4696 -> 0.07 mag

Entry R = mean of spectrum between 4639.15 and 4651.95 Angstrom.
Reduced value 35.2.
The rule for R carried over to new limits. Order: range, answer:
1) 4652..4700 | 36.7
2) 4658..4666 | 36.8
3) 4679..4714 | 36.5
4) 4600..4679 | 36.4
